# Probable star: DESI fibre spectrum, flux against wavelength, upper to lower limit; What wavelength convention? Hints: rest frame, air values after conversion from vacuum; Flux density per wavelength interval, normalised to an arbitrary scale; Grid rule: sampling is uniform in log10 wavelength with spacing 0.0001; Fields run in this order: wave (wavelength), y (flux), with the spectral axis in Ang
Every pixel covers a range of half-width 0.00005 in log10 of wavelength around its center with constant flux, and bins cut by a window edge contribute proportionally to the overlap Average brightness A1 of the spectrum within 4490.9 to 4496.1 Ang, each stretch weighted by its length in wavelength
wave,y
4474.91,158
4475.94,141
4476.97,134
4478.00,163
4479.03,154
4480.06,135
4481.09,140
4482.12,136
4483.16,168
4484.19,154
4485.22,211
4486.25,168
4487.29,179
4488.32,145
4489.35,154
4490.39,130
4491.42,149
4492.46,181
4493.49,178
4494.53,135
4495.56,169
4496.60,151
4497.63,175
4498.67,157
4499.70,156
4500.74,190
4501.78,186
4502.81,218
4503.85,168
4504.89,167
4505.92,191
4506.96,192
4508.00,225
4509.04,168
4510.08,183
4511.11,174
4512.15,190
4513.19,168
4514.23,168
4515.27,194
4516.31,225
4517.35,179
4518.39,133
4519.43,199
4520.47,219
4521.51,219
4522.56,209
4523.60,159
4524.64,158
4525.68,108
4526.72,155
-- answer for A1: 162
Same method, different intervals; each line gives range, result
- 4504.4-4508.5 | 194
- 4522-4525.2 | 175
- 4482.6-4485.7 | 177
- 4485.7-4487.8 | 174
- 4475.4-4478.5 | 146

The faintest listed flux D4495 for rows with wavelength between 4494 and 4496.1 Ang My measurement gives 135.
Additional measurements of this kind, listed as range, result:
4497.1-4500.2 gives 156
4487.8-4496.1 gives 130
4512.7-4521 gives 133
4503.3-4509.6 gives 167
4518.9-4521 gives 199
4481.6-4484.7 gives 136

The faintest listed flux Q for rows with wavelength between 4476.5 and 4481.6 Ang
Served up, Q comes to 134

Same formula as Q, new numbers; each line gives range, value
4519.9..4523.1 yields 209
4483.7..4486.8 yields 154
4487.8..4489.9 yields 145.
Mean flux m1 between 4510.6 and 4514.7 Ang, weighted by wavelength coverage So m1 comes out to 175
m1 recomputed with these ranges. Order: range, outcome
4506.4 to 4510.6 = 192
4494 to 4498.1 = 157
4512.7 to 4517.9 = 187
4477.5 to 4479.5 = 159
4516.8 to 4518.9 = 157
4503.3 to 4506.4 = 176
